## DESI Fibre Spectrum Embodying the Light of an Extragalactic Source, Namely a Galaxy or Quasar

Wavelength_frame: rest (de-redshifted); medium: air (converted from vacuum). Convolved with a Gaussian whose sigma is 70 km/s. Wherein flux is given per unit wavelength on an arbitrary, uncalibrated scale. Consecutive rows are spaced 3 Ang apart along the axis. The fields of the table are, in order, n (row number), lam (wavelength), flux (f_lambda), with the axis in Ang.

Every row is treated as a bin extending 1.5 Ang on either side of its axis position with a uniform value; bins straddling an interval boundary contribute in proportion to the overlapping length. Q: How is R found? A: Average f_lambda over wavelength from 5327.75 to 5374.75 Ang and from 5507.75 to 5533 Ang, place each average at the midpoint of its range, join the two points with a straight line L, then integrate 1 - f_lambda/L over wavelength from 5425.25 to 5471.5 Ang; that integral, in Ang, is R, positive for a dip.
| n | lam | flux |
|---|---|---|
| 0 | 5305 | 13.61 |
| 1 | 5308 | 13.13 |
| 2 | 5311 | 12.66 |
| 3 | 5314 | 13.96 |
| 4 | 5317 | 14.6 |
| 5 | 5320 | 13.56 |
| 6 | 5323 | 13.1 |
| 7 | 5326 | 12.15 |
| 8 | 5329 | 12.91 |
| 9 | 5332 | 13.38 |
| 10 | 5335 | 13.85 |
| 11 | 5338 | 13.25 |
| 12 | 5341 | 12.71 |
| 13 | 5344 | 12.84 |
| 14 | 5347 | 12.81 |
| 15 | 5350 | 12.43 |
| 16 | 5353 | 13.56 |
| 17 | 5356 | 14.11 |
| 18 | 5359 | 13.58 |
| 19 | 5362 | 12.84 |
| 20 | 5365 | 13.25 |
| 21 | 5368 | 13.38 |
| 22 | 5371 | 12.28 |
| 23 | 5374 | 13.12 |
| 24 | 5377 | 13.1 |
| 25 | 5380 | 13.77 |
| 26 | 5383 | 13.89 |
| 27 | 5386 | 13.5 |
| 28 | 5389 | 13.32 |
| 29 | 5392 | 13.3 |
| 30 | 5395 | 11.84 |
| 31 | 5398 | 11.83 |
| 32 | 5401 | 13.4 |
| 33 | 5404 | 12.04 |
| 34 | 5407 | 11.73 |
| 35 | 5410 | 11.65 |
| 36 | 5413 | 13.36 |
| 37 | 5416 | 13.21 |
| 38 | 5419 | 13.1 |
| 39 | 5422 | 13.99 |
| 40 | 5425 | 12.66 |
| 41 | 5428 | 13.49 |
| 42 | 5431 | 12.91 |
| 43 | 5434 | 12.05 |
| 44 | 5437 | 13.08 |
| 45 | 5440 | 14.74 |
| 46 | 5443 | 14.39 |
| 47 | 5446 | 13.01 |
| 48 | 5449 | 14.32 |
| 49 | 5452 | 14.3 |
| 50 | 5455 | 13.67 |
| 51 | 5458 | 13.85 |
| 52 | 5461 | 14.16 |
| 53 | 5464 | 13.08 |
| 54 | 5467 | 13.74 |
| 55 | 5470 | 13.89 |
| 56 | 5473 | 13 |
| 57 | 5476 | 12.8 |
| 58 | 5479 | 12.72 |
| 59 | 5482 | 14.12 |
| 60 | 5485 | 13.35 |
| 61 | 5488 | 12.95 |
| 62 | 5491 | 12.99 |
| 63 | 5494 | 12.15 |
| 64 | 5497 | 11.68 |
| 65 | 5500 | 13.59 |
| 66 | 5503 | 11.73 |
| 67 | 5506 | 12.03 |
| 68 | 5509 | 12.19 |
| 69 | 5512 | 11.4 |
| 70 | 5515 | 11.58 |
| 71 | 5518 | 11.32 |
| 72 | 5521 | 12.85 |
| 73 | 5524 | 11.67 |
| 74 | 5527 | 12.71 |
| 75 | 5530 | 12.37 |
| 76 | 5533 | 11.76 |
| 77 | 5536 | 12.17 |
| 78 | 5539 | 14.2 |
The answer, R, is -4.2 Ang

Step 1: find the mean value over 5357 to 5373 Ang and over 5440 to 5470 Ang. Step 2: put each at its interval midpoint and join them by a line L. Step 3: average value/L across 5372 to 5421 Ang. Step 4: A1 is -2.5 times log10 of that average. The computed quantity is 0.040 mag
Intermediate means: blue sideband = 13.1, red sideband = 13.9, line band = 12.9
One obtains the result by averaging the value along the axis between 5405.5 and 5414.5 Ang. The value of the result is 12.2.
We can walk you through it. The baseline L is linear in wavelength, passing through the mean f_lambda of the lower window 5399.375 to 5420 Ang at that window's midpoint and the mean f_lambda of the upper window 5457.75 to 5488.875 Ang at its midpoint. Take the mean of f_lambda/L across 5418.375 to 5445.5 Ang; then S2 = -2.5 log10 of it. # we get -0.04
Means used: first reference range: 12.6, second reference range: 13.4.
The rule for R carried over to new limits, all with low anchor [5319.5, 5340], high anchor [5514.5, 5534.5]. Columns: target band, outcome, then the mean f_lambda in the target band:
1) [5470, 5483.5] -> -1.00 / 13.2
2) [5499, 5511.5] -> -0.09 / 12.3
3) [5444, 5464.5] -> -2.25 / 13.8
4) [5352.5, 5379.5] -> -0.65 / 13.3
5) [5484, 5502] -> -0.74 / 12.7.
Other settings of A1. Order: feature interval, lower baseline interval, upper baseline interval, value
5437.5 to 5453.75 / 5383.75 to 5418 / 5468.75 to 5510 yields -0.11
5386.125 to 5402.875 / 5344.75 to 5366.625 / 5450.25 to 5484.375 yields 0.05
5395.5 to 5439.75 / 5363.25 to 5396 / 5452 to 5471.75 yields 0.06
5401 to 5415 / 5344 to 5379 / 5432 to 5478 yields 0.08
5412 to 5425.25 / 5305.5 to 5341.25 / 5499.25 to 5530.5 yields -0.05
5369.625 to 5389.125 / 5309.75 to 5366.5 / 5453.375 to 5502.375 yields 0.00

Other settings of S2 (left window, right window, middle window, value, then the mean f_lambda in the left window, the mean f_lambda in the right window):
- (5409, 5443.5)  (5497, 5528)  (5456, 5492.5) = -0.07 mag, 13.2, 12.1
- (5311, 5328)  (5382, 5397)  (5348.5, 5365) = -0.01 mag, 13.4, 13.1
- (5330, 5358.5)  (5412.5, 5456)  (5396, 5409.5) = 0.10 mag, 13.2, 13.5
